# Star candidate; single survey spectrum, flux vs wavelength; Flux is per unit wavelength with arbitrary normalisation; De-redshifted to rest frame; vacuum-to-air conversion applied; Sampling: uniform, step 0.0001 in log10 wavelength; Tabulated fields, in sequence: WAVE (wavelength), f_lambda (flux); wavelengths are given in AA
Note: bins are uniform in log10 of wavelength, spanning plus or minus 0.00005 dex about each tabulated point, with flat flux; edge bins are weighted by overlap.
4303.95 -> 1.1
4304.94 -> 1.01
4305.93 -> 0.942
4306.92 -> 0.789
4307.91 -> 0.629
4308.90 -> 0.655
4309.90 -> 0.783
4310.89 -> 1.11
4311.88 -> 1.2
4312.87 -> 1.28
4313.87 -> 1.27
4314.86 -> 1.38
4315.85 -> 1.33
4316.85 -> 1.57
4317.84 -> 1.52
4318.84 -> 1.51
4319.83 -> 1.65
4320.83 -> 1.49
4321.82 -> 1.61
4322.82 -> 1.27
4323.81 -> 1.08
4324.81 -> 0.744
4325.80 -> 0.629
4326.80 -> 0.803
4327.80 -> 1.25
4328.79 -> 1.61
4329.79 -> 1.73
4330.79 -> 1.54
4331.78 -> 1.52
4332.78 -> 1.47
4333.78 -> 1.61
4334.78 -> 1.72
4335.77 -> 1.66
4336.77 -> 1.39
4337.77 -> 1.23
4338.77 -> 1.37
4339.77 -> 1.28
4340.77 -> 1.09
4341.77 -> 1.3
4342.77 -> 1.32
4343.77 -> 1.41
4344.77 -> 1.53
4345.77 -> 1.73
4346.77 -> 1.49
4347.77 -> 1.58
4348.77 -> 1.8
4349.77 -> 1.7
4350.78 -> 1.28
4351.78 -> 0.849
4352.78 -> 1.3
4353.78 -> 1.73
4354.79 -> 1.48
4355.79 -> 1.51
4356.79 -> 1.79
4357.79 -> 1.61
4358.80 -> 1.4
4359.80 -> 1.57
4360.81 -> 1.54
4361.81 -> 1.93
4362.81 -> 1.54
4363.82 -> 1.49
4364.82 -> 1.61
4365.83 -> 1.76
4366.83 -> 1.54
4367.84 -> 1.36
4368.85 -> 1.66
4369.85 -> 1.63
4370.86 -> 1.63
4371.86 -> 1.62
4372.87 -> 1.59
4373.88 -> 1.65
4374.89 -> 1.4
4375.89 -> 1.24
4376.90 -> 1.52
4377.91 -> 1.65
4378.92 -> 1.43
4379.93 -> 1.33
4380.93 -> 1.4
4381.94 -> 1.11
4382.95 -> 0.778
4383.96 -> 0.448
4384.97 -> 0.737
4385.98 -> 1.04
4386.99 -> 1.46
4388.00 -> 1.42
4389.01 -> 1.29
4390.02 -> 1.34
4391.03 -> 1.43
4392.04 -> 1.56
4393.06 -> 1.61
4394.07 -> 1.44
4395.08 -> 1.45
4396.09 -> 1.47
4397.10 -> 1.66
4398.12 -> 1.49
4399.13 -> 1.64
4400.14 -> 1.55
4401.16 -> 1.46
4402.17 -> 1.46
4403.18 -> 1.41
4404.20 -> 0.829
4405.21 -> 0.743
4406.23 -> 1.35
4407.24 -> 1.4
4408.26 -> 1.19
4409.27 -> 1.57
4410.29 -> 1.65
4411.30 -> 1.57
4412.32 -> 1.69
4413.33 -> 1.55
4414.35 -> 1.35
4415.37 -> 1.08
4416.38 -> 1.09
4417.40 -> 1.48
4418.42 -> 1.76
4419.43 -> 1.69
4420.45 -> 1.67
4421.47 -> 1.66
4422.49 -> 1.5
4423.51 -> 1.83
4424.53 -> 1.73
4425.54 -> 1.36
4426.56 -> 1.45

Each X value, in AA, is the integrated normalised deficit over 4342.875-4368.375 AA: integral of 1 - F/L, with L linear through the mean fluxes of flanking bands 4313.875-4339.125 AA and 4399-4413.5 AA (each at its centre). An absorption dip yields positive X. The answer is -2.7 AA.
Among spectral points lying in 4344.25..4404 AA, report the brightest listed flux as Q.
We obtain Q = 1.93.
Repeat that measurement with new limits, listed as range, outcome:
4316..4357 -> 1.8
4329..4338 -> 1.73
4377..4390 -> 1.65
